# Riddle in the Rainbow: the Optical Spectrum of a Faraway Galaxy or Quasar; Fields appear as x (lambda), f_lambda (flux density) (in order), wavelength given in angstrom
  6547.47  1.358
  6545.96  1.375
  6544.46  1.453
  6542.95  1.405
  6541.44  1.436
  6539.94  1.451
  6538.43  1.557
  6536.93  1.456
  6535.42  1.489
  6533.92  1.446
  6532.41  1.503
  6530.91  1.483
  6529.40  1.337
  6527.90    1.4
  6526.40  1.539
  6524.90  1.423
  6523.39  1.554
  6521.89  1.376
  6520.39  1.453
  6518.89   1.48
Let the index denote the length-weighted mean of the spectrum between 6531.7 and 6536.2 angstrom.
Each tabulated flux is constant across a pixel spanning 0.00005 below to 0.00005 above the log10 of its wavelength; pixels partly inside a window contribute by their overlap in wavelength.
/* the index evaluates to 1.48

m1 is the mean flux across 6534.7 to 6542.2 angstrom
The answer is 1.48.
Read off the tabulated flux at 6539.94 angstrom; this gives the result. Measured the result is 1.451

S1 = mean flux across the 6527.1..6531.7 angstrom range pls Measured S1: 1.41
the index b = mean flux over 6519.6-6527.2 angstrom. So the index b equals 1.47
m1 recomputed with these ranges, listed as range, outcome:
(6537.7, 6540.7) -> 1.5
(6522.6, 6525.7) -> 1.49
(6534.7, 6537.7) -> 1.47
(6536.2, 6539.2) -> 1.51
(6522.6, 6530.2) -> 1.45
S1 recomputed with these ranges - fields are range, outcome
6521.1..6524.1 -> 1.47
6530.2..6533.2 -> 1.49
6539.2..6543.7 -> 1.43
